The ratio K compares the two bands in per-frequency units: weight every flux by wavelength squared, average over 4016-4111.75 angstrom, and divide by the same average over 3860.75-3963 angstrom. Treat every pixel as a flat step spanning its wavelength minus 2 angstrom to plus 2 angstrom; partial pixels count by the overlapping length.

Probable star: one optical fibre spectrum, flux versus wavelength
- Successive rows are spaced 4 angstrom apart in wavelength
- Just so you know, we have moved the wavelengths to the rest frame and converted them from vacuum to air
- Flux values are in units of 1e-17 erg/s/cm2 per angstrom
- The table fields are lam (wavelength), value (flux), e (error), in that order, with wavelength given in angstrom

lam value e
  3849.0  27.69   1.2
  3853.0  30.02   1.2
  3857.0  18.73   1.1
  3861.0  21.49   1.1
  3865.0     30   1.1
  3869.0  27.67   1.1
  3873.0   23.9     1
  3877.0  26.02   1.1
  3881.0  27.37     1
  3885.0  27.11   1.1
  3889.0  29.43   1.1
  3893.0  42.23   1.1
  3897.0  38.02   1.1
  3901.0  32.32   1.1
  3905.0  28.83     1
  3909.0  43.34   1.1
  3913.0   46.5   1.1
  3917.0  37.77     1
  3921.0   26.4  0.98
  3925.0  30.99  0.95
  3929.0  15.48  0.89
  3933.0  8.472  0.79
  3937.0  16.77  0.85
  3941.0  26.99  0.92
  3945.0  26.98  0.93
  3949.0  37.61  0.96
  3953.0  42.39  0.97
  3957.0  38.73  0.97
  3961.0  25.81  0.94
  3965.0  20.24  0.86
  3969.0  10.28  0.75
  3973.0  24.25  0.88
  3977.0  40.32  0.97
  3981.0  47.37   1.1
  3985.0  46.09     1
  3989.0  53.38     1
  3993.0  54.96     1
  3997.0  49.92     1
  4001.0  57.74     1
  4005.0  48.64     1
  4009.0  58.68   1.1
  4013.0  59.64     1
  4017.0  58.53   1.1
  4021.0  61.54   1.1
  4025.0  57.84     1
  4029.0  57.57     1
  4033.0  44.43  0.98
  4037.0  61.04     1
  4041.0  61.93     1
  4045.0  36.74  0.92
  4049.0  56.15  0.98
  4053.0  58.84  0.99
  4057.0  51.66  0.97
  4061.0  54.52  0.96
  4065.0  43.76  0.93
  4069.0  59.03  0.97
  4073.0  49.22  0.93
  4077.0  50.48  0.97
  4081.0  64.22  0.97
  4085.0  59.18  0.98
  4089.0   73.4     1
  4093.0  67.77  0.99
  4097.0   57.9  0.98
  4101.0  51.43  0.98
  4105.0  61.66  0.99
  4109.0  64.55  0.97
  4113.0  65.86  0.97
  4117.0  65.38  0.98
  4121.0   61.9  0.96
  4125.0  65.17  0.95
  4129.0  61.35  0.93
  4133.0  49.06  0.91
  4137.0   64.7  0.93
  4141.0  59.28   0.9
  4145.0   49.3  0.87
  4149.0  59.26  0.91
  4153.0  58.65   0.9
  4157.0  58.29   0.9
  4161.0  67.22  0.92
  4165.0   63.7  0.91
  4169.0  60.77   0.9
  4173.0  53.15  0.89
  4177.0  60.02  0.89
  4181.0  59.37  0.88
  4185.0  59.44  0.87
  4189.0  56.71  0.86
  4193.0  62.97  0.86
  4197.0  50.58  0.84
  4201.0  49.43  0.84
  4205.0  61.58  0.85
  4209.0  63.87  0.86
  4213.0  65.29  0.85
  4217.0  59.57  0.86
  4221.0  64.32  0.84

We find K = 2.0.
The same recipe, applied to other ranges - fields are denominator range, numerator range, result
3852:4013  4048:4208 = 1.90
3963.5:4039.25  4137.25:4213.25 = 1.33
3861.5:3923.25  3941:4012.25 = 1.30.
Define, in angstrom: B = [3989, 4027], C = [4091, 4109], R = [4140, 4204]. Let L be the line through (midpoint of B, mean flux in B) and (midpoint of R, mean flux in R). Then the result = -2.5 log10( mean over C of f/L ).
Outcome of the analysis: -0.06 mag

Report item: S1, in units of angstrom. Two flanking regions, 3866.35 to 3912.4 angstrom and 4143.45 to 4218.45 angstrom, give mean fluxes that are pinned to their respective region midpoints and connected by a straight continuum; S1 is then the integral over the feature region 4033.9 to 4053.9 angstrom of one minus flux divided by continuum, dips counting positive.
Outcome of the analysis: -3.4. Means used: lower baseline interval 31.9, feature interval 54.1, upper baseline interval 59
